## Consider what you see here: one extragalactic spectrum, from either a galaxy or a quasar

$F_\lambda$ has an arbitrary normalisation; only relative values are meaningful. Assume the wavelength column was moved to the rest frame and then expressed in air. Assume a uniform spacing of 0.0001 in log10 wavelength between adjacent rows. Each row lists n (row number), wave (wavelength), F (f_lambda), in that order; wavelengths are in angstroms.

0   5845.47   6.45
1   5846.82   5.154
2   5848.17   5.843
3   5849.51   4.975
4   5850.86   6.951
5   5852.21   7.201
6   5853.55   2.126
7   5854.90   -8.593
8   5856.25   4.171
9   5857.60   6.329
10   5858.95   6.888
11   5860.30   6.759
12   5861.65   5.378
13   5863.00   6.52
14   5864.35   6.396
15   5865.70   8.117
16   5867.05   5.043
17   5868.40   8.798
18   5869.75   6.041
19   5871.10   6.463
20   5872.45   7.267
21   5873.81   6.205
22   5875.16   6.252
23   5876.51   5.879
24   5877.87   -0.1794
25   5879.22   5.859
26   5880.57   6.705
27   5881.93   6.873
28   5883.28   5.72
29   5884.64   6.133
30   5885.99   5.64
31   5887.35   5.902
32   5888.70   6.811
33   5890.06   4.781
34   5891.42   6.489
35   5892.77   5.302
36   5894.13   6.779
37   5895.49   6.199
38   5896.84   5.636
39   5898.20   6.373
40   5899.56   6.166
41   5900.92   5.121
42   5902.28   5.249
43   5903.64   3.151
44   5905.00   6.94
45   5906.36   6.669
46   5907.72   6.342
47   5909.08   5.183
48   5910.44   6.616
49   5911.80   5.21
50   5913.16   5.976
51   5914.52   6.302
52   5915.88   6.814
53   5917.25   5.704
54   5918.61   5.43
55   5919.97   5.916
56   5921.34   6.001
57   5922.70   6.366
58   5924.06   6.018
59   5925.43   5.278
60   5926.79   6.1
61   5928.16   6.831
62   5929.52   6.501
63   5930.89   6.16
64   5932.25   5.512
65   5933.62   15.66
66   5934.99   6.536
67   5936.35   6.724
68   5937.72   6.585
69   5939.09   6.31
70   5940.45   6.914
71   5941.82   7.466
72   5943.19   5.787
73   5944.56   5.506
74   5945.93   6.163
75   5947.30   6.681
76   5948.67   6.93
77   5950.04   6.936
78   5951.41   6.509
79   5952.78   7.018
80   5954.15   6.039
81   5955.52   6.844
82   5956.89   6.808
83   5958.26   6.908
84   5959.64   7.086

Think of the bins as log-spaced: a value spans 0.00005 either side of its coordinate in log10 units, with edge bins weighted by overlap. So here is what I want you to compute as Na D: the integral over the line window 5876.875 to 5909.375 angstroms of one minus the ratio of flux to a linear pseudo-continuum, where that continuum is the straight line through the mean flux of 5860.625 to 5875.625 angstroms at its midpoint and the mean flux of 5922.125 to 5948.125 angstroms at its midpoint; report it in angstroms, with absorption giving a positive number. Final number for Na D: 4.9 angstroms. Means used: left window 6.6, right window 6.8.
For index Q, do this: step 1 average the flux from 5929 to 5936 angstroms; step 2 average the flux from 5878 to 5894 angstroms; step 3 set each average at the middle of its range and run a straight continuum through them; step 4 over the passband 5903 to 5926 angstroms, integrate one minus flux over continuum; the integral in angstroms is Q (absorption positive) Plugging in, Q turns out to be 4.2 angstroms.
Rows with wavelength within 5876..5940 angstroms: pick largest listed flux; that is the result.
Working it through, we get 15.66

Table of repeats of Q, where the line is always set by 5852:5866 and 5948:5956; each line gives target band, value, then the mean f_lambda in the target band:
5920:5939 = -2.2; 6.89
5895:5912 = -0.7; 5.77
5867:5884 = -3.8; 5.95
